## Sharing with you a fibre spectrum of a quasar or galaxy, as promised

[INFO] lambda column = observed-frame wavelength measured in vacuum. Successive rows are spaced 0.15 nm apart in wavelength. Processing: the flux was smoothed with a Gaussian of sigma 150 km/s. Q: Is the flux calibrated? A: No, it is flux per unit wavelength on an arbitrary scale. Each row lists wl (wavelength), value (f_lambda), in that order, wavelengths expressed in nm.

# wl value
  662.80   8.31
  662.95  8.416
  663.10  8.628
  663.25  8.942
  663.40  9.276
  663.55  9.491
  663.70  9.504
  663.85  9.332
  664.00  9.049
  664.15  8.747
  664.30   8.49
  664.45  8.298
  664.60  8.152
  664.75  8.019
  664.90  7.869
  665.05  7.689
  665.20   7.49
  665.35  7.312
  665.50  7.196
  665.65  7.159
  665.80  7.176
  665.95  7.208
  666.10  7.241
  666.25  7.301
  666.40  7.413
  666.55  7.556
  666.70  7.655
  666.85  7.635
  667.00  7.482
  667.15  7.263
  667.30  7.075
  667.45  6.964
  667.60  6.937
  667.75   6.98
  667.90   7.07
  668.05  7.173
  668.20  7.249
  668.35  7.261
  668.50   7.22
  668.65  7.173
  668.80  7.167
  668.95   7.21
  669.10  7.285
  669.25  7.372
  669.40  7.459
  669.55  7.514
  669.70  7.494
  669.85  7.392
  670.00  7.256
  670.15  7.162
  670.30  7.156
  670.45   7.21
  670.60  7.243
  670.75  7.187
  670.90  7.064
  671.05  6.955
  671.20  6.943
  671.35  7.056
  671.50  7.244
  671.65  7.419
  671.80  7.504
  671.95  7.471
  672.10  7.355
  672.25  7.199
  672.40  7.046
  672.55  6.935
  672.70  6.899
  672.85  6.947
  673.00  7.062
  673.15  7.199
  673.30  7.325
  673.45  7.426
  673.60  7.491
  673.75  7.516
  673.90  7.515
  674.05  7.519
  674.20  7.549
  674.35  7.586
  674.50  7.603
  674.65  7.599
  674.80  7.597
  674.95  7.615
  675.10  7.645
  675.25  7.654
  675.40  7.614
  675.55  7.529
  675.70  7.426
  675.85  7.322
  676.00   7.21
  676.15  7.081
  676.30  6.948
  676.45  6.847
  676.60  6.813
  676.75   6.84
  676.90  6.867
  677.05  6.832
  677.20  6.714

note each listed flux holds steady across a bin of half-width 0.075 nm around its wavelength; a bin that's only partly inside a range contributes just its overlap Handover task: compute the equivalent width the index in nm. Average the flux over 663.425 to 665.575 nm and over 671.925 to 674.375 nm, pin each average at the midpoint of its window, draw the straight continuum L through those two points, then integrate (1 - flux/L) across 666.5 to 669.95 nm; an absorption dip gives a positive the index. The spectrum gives 0.27 nm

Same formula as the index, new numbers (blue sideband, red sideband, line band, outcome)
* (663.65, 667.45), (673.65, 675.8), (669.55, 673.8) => 0.23 nm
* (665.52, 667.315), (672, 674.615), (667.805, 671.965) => 0.05 nm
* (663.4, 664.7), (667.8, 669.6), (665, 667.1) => 0.20 nm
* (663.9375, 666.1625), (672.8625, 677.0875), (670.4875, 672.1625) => 0.06 nm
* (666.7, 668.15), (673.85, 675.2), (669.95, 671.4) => 0.05 nm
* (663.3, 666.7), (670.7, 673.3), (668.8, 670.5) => 0.03 nm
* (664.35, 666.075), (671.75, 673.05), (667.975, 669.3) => 0.03 nm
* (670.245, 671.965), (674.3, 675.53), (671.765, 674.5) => 0.04 nm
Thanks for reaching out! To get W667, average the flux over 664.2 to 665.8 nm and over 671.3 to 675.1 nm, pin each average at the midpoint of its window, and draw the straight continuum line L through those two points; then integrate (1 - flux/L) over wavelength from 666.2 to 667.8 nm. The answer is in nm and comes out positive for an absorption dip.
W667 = 0.07 nm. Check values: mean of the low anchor 7.75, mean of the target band 7.3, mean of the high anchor 7.35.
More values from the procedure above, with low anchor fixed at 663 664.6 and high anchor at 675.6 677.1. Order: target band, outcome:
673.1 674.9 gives -0.03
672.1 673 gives 0.07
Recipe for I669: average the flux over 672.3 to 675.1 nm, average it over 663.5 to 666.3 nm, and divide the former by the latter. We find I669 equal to 0.9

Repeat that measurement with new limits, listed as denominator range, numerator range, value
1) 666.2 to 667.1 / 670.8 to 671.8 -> 0.95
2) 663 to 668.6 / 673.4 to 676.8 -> 0.95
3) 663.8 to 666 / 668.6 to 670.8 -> 0.92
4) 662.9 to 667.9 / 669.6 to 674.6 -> 0.92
